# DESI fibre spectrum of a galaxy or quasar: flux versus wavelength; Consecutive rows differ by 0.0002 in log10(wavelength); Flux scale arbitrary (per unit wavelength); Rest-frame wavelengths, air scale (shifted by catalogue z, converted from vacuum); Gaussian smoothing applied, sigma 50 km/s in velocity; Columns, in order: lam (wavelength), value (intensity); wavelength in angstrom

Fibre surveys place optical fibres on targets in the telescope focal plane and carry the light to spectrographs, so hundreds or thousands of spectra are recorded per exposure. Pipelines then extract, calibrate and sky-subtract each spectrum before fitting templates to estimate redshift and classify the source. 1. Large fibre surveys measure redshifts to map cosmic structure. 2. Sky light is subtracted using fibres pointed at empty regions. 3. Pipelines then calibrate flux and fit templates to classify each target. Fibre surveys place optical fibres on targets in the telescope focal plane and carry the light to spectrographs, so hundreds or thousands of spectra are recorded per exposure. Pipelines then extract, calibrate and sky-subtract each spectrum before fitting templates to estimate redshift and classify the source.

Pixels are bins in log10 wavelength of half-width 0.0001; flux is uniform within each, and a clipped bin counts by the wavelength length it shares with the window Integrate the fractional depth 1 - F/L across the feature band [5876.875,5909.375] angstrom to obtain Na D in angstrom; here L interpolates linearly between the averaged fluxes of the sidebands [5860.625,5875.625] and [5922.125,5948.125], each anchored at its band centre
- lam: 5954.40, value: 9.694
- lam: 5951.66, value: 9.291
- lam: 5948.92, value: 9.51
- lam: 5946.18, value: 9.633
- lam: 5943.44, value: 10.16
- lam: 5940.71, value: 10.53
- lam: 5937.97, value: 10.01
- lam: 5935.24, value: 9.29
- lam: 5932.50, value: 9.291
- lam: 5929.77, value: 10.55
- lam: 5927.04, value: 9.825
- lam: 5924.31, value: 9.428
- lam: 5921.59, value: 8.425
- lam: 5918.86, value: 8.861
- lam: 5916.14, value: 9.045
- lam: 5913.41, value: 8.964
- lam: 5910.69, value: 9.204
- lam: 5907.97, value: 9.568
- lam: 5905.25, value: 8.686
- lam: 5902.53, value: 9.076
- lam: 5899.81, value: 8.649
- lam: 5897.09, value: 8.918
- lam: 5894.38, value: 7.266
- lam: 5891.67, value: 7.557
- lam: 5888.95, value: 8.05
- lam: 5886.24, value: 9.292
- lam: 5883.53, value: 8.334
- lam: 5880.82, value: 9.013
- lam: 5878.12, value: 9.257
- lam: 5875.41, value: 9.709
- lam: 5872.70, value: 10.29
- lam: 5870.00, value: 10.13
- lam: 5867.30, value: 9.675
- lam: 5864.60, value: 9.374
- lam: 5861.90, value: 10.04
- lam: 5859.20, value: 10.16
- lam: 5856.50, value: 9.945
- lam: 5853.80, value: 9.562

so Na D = 4.0 angstrom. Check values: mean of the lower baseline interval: 9.88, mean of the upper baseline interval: 9.81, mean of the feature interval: 8.64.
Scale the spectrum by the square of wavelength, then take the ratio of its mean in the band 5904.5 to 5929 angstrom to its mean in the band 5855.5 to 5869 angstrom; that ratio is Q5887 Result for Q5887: 0.9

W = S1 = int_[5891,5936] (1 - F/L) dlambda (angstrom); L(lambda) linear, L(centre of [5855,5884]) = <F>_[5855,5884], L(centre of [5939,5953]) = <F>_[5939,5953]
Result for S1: 3.5 angstrom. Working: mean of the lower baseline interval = 9.67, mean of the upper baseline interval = 9.83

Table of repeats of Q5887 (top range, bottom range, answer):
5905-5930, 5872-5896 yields 1.07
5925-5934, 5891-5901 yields 1.22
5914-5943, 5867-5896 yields 1.08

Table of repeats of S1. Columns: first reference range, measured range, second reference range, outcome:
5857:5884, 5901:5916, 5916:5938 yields 0.6 angstrom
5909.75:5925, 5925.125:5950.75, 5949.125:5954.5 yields -1.6 angstrom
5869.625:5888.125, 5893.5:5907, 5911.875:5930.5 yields 1.0 angstrom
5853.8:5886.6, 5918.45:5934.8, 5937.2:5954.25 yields 0.6 angstrom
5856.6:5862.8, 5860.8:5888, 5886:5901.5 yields -0.6 angstrom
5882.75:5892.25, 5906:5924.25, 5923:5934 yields 0.5 angstrom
